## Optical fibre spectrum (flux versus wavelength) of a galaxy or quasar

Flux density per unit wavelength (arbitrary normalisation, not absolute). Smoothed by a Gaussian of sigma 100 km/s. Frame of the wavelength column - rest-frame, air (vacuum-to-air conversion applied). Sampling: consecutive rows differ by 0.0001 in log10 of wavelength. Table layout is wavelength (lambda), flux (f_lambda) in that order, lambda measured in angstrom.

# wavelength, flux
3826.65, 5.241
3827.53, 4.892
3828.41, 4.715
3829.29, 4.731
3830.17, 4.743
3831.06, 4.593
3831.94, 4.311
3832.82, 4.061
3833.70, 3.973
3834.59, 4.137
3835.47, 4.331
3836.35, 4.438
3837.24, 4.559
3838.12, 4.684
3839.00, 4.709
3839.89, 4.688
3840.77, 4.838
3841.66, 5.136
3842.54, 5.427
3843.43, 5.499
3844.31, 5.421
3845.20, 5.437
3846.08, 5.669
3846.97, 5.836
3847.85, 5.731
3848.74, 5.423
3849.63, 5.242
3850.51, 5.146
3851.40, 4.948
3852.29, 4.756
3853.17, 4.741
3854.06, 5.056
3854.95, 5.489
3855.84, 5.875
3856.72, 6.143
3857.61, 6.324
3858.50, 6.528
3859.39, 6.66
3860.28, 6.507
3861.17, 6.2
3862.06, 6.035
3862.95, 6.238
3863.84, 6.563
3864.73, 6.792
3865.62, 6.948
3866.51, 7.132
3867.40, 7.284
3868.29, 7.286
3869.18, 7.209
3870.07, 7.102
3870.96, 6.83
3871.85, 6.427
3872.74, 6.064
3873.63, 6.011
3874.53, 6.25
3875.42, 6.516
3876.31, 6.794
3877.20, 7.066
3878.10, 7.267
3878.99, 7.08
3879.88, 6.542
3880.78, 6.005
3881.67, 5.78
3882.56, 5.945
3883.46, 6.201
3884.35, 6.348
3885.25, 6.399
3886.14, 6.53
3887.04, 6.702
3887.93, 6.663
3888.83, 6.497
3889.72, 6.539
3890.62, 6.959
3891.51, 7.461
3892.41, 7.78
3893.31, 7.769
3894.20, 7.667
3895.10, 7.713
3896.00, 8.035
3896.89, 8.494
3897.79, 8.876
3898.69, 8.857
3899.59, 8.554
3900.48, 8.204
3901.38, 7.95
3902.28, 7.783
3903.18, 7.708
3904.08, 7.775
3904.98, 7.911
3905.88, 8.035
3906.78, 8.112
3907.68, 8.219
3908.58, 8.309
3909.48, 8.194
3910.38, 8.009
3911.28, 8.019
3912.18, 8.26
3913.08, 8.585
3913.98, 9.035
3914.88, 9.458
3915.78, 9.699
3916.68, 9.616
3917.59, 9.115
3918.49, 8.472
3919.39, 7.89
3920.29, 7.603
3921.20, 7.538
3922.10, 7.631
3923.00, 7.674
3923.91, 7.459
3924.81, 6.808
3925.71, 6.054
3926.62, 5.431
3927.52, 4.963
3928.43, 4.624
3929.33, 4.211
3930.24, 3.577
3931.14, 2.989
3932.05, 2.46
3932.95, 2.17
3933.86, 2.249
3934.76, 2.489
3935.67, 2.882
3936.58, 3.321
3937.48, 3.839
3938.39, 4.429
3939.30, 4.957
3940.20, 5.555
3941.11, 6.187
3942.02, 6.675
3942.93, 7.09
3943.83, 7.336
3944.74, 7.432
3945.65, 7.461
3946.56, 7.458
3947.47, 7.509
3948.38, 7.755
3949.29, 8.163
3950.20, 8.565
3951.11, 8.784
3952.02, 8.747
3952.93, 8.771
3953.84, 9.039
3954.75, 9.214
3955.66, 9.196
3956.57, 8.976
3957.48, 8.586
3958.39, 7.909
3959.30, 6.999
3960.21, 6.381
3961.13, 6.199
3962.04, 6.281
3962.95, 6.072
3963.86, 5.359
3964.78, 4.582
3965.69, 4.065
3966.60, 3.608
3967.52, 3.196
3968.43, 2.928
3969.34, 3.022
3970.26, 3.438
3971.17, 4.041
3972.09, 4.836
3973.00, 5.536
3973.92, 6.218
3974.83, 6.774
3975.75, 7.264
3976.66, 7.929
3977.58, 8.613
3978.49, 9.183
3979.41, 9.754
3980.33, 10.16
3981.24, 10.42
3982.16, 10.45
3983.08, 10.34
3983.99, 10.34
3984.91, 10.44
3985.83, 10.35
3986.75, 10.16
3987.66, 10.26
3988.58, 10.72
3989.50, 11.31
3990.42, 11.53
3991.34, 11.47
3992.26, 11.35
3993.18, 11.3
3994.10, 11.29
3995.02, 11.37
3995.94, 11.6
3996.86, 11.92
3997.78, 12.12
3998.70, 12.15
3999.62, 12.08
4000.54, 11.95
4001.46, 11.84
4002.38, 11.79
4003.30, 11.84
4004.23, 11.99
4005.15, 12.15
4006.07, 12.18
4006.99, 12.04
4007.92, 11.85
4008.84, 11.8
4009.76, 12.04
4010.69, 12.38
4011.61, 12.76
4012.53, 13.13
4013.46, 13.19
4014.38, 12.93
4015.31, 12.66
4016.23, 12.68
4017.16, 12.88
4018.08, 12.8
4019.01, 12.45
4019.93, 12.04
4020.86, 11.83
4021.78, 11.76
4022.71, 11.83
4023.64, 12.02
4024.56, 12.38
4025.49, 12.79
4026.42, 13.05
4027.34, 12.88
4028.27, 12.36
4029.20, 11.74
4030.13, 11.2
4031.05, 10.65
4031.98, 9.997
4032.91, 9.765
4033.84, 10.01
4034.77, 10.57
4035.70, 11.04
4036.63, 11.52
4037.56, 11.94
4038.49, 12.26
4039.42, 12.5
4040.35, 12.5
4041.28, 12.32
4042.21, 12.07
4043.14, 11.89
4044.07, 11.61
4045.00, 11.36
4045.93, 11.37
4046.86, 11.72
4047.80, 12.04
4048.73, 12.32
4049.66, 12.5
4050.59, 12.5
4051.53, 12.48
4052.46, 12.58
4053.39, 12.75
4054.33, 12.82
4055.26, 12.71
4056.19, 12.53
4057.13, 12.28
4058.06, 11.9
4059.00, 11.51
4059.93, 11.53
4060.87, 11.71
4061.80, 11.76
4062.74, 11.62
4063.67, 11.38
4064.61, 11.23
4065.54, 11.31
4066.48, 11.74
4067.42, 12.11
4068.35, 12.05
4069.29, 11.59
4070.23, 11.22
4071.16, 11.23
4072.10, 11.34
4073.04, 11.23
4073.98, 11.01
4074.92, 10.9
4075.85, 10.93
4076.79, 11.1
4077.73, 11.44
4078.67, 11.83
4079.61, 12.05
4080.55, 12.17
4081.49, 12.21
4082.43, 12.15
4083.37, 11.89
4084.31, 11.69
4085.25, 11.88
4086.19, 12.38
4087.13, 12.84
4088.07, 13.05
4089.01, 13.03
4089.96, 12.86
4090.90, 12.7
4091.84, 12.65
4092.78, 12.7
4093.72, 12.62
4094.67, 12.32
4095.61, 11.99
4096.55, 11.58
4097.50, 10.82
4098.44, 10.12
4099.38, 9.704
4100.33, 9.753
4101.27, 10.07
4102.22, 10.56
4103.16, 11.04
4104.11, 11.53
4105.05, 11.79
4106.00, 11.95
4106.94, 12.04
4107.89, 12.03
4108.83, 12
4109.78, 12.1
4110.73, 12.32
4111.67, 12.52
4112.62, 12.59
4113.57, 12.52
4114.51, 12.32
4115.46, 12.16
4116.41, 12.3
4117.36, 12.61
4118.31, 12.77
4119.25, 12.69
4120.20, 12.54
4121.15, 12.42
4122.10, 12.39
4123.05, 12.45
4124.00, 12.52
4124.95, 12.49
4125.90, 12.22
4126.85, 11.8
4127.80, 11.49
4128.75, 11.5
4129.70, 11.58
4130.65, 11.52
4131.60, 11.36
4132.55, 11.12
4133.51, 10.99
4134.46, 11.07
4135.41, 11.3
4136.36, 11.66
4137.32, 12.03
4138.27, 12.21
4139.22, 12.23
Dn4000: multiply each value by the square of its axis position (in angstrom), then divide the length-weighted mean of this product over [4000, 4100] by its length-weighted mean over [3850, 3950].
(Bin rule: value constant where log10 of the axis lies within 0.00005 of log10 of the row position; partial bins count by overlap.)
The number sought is 1.92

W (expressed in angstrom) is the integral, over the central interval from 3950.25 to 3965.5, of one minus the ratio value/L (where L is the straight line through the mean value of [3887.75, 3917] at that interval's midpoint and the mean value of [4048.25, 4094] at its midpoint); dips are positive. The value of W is 2.97 angstrom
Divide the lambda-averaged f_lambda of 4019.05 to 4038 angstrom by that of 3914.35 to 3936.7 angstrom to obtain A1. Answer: 1.96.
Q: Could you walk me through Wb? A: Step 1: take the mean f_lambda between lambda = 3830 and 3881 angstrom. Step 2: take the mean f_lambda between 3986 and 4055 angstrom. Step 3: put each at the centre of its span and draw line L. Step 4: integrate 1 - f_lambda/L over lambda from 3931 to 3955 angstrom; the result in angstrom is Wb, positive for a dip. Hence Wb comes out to 8.01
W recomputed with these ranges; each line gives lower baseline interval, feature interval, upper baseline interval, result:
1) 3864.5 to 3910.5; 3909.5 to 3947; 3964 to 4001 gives 7.5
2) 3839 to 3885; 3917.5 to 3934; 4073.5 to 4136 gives 4.0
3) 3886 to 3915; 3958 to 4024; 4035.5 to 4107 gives 2.0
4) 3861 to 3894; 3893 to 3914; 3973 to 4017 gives -1.4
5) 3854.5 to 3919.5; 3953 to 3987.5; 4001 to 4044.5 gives 9.9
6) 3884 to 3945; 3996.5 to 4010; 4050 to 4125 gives -3.6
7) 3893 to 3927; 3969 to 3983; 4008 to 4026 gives 4.5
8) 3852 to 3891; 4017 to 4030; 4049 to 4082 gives -2.0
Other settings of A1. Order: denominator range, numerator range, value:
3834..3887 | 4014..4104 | 1.99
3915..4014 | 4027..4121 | 1.46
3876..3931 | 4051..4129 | 1.62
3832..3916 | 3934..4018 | 1.33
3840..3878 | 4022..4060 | 1.96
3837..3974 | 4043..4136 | 1.83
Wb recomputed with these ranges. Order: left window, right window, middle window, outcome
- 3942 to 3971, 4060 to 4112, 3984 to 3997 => -4.8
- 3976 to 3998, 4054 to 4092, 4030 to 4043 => 0.0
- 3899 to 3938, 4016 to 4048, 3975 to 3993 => -0.7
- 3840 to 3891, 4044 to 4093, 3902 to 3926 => -1.9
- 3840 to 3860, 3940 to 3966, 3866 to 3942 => -4.0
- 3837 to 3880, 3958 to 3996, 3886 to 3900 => -2.2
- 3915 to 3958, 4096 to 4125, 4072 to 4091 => -1.7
